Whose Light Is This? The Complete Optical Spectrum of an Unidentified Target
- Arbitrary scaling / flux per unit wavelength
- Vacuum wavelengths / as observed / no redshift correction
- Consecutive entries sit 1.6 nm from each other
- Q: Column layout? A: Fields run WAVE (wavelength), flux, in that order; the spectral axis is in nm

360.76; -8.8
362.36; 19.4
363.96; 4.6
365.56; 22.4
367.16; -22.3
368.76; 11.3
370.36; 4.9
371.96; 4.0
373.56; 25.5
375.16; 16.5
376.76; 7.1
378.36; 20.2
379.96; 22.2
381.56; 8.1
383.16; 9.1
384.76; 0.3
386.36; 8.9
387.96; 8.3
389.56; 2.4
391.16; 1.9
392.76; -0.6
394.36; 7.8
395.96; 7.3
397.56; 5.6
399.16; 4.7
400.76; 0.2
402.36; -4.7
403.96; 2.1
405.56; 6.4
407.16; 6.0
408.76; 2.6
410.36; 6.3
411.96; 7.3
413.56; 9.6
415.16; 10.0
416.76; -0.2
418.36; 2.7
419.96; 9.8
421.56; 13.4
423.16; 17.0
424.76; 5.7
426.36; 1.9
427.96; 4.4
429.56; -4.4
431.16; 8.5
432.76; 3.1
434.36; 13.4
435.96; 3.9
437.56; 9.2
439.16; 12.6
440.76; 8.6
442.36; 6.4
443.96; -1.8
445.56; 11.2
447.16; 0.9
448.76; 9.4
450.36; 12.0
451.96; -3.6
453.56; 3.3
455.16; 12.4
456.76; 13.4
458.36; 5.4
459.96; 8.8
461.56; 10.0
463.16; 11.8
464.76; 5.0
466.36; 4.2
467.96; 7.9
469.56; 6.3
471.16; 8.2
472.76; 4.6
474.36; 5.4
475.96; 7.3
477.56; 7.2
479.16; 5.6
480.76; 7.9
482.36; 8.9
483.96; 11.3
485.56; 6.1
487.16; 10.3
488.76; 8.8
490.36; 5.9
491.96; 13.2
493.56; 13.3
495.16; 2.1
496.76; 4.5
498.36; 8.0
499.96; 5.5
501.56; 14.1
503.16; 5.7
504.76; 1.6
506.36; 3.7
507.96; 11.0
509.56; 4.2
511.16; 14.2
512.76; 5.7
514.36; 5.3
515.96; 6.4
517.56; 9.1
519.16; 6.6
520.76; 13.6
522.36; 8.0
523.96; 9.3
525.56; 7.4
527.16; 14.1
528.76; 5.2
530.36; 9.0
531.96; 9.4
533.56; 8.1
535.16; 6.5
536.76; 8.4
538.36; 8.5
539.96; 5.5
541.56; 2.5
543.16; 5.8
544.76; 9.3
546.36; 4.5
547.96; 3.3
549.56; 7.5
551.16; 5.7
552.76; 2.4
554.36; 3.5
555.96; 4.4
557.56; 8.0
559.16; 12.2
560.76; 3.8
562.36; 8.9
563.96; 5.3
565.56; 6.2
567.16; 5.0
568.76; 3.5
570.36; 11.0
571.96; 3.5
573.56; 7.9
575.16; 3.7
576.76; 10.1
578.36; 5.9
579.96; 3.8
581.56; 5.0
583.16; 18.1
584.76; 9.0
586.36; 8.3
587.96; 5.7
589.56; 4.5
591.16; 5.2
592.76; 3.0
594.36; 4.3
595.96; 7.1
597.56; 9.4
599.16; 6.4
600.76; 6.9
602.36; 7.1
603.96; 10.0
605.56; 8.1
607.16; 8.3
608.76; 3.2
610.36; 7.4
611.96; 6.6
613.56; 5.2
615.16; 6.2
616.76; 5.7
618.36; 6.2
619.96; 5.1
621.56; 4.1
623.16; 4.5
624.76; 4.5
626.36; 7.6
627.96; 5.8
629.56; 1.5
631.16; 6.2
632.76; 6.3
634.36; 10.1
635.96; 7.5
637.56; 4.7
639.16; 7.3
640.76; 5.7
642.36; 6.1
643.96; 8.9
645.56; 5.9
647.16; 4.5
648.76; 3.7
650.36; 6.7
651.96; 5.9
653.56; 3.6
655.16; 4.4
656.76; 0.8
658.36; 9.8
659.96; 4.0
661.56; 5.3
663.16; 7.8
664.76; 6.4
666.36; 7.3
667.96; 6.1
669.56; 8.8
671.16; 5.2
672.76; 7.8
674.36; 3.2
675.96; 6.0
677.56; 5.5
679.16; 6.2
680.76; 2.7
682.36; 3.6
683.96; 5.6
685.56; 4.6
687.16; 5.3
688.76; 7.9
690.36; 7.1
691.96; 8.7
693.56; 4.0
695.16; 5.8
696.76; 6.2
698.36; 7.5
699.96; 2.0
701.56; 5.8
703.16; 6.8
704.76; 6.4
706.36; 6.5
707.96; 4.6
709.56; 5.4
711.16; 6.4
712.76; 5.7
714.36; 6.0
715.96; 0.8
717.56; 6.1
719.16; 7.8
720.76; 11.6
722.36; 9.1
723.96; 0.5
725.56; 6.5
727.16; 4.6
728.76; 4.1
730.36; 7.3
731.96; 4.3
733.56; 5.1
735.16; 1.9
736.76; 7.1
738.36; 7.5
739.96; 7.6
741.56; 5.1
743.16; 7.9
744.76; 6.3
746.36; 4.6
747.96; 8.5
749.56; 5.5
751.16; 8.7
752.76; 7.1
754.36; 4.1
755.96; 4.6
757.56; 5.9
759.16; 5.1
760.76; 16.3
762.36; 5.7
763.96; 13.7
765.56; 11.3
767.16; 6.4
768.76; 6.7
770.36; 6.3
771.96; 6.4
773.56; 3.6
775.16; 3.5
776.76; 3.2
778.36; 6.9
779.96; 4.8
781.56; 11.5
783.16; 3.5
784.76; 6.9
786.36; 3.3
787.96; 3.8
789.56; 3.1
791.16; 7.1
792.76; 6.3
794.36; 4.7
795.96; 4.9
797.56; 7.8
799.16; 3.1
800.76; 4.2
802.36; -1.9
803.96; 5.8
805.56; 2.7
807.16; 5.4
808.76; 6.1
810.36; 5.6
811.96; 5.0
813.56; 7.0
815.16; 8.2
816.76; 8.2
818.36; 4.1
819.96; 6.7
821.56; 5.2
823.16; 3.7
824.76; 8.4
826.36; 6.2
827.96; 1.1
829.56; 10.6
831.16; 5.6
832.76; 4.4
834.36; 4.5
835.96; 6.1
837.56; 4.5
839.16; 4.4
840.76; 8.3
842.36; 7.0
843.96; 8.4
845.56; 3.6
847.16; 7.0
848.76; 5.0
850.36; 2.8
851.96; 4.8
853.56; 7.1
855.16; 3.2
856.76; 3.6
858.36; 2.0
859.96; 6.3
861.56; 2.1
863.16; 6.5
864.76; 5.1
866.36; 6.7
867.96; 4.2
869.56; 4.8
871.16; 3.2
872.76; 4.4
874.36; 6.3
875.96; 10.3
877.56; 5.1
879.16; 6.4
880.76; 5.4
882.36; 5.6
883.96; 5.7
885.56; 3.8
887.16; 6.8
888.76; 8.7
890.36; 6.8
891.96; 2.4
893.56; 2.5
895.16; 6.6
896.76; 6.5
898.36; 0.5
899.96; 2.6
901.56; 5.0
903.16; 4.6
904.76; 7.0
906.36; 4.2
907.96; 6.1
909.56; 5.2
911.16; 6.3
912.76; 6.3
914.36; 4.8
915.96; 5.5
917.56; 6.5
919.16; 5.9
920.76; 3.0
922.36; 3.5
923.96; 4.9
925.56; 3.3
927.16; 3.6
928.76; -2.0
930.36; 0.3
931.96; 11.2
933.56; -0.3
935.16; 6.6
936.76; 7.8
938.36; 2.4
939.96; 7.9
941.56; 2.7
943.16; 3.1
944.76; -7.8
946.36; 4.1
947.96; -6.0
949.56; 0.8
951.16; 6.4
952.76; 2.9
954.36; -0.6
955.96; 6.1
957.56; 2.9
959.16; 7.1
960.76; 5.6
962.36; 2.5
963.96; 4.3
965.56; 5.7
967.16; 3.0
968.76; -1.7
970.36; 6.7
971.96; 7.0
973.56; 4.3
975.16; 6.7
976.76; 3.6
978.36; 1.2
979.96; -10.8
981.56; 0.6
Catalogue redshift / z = 0.165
